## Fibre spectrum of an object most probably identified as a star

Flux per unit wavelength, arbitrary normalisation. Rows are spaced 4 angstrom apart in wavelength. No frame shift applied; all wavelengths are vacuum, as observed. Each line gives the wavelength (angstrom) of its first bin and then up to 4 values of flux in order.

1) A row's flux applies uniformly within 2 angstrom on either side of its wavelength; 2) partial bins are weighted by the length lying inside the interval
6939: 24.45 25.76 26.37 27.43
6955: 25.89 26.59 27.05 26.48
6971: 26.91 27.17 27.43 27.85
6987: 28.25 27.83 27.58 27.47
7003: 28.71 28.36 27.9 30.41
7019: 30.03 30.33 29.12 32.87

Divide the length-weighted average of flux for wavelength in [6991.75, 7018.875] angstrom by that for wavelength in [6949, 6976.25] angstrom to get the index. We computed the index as 1.1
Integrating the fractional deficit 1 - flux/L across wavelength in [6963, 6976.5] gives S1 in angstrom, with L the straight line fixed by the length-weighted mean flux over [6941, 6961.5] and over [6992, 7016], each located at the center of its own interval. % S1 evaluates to 0.10 angstrom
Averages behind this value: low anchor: 26.4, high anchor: 28.3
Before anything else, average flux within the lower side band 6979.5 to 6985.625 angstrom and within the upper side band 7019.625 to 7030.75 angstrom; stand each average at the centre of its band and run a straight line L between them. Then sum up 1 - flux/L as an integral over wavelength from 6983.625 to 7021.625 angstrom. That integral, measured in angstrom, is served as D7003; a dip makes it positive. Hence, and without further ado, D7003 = 0.58 angstrom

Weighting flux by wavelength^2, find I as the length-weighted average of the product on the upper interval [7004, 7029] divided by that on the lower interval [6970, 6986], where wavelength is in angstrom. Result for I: 1.08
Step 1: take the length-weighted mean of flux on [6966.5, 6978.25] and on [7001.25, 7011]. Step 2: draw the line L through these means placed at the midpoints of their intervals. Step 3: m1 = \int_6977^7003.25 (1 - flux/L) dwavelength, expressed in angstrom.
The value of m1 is -0.1 angstrom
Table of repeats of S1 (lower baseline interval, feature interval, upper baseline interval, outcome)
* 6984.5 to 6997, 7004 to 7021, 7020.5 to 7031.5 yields 0.2 angstrom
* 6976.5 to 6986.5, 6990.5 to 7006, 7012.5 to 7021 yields 0.5 angstrom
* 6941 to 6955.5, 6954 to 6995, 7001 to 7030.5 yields 0.6 angstrom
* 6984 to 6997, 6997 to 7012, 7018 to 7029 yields 0.3 angstrom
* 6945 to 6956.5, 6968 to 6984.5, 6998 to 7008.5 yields 0.1 angstrom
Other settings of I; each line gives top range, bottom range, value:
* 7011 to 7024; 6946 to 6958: 1.15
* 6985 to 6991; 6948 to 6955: 1.06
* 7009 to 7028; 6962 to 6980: 1.11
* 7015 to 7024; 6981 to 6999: 1.09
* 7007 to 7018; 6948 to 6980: 1.10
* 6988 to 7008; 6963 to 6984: 1.04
